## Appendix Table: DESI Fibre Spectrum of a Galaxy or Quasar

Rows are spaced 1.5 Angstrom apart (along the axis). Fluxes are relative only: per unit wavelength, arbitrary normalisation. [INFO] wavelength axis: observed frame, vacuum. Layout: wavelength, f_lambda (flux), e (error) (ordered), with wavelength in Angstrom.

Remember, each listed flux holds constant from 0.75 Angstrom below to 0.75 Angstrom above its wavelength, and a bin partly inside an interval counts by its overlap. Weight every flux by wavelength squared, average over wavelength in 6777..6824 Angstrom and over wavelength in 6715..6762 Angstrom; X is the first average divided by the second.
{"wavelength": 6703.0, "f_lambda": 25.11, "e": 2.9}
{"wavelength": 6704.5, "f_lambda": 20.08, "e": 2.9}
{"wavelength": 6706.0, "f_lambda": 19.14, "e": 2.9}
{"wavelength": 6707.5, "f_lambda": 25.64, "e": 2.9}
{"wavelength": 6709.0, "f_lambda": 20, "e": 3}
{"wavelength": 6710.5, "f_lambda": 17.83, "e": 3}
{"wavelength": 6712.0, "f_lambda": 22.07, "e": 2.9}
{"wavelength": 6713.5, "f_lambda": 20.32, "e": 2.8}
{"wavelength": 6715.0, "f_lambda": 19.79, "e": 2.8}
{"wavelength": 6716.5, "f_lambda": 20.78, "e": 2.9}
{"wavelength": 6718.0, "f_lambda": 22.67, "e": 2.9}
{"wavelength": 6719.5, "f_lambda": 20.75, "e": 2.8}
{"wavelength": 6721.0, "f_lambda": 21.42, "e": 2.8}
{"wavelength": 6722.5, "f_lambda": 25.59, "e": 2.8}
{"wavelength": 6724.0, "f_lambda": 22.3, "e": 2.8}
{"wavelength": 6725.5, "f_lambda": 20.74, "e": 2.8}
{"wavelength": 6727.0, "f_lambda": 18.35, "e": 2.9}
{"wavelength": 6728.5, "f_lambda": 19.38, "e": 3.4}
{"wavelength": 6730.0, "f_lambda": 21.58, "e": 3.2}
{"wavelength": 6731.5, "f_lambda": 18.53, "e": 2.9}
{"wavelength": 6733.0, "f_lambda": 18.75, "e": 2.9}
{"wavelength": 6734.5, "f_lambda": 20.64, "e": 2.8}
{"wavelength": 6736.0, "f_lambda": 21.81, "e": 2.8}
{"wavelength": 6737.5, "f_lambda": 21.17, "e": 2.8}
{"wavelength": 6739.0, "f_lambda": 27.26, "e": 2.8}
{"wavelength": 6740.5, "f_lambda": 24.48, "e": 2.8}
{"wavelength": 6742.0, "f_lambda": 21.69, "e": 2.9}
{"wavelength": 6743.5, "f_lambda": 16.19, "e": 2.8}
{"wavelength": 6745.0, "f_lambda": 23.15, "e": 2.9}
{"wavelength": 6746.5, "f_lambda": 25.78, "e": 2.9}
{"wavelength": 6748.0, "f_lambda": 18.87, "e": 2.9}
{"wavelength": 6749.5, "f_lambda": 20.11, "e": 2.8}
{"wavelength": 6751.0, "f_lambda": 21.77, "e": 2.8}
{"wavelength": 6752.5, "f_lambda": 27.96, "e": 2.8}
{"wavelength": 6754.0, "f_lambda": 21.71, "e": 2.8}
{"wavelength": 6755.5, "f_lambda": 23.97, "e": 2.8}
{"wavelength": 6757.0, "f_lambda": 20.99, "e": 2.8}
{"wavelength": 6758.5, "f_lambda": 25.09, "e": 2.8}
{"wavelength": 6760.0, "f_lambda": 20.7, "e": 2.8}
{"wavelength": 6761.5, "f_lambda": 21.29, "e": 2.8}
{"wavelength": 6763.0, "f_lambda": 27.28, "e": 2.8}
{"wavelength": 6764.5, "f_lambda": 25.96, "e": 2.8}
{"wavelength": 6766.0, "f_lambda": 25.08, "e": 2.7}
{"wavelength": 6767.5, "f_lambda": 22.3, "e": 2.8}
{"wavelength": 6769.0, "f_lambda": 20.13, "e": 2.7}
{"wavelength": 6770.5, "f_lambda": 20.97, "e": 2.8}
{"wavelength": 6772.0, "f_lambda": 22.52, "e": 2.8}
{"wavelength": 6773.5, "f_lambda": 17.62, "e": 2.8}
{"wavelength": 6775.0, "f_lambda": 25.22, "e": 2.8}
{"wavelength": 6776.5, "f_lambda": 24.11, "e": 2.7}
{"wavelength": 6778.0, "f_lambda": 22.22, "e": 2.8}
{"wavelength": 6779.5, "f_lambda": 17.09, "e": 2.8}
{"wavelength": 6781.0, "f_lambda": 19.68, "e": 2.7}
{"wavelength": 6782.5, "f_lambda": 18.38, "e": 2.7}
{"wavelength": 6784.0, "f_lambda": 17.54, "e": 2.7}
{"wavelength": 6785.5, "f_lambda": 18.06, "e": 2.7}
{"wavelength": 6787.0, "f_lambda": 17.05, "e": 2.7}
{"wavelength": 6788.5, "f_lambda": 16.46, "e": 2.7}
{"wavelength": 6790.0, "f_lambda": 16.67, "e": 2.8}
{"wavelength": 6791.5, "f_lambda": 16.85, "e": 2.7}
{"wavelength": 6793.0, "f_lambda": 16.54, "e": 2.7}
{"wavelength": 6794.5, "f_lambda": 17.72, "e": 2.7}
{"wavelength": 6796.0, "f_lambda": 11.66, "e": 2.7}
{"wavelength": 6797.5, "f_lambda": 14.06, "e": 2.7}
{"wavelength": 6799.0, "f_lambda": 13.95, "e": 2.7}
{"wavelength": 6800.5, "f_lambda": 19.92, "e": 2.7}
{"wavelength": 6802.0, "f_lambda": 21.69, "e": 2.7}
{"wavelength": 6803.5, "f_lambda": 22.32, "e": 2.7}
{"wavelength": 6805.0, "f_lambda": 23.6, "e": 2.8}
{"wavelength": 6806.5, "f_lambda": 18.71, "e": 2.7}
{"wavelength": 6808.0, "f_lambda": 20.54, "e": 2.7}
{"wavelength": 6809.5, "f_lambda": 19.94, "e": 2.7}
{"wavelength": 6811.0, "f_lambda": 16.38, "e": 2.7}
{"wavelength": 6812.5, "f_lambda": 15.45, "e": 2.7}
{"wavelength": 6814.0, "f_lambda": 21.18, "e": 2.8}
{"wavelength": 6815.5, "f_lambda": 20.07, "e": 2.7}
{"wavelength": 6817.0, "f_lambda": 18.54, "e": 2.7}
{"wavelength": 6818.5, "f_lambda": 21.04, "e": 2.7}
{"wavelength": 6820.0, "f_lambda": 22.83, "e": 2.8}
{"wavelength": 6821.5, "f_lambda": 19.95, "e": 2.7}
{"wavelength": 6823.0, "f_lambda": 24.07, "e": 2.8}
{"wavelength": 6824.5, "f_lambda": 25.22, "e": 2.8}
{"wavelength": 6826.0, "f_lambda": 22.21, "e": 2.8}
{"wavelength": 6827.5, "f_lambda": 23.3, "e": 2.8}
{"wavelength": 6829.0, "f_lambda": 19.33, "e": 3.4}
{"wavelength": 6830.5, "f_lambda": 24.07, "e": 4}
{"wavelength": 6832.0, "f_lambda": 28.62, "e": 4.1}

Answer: 0.9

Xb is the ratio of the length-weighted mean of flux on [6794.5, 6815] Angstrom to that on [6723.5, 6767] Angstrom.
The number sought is 0.8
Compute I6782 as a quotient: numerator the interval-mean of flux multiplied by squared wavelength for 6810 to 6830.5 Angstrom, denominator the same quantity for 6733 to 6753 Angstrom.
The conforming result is 0.96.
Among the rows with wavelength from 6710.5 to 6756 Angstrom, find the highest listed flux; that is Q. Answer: 27.96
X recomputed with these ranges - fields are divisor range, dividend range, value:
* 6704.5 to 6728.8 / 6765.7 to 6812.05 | 0.93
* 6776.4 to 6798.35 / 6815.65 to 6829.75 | 1.26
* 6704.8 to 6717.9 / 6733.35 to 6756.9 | 1.09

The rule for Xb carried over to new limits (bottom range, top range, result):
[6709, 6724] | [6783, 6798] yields 0.77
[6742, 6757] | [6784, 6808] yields 0.80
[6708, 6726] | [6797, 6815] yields 0.90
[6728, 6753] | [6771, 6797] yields 0.86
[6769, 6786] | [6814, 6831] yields 1.07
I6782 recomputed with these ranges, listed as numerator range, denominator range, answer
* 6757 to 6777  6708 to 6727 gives 1.10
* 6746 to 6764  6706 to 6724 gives 1.08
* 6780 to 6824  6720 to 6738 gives 0.92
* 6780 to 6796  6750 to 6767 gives 0.73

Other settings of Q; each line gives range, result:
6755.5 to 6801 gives 27.28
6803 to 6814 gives 23.6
